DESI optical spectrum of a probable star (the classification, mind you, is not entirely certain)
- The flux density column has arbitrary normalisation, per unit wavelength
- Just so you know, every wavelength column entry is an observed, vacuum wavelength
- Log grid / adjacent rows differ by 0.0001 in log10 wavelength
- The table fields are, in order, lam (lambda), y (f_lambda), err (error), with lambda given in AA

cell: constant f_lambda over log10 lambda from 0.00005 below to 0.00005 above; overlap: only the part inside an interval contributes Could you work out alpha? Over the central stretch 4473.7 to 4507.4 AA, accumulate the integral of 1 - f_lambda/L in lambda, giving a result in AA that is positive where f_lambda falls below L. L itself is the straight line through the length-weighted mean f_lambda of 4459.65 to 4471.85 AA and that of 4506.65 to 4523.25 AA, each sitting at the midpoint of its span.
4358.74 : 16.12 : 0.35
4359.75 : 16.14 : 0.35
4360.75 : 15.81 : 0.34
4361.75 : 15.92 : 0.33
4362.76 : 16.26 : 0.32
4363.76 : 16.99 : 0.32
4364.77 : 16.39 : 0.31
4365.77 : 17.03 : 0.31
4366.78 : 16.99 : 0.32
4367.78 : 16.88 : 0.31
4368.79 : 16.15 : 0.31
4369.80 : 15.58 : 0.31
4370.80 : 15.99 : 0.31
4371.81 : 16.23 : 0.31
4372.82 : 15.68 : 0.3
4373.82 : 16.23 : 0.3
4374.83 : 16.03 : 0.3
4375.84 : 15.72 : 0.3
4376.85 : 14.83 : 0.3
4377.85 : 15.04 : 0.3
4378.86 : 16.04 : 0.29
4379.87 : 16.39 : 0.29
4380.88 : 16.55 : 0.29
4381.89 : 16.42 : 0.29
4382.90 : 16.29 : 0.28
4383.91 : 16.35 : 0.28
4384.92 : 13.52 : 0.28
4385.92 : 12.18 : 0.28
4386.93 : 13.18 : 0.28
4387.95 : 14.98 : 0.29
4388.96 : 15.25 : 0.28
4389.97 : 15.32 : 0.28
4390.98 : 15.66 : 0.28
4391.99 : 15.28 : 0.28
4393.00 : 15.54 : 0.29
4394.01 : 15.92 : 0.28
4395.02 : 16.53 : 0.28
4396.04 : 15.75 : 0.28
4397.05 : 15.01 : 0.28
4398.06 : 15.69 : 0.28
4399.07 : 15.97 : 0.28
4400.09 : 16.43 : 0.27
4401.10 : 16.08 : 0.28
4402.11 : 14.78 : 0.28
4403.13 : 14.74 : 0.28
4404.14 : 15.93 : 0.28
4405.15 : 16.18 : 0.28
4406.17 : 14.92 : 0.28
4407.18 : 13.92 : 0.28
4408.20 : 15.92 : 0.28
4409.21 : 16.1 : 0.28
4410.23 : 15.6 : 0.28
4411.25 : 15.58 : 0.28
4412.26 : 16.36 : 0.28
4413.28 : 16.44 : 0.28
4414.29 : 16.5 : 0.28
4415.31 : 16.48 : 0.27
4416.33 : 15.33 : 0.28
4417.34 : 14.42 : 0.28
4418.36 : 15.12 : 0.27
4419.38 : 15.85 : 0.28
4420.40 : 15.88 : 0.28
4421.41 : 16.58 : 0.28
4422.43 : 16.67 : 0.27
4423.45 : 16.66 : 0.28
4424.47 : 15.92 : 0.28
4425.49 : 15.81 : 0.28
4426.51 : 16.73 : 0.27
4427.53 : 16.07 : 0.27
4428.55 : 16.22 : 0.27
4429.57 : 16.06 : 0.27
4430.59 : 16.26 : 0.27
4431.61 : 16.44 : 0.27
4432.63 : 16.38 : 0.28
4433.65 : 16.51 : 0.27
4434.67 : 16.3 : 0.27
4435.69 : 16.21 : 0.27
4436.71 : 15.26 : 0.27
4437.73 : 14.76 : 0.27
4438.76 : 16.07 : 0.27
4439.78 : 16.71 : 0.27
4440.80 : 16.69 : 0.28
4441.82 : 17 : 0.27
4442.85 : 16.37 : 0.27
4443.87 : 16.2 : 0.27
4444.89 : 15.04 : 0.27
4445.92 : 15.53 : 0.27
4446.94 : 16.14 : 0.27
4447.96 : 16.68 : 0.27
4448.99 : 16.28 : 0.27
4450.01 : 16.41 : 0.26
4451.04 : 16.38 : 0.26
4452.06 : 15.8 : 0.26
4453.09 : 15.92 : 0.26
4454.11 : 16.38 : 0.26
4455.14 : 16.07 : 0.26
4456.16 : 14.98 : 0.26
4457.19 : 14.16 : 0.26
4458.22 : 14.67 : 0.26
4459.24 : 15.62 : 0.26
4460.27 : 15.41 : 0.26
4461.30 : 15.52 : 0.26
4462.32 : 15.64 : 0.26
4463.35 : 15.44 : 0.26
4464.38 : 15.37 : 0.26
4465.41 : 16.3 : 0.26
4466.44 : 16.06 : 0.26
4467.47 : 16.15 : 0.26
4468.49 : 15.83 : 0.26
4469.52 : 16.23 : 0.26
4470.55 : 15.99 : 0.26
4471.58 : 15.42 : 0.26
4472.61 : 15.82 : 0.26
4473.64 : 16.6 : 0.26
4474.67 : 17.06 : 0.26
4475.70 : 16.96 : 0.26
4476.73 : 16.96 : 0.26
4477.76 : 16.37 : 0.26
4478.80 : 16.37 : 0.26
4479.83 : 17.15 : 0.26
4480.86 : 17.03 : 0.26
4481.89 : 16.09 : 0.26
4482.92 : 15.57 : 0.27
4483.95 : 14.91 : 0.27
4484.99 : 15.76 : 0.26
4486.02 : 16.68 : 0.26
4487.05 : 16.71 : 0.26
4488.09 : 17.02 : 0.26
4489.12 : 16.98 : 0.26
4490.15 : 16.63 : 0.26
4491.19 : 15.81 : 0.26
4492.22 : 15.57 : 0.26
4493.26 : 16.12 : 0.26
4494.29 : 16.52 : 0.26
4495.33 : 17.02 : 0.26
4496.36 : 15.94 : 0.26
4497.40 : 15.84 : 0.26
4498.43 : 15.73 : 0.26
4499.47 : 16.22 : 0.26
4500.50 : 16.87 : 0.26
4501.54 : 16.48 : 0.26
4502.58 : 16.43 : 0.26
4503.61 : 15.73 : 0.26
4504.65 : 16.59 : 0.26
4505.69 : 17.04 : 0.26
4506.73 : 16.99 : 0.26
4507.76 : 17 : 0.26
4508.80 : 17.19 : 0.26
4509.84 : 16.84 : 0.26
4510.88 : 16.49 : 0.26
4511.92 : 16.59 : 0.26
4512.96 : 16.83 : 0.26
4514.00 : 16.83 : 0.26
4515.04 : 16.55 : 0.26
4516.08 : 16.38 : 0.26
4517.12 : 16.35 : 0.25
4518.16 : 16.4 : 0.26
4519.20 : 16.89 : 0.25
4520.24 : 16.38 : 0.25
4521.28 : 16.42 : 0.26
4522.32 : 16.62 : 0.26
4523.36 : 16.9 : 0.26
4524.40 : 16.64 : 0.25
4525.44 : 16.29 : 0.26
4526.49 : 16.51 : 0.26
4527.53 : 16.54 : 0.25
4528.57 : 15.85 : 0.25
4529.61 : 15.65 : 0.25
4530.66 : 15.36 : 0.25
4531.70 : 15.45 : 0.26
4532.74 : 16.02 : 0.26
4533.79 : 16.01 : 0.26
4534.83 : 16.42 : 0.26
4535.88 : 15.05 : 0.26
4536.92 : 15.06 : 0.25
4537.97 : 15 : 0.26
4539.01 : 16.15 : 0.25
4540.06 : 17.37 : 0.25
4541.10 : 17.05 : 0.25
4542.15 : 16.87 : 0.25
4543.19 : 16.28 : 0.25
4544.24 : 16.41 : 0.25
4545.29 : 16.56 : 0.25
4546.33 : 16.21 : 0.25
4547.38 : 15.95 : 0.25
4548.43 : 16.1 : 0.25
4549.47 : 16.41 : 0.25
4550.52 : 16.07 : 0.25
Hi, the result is -0.4 AA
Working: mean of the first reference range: 15.8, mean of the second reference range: 16.7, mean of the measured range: 16.4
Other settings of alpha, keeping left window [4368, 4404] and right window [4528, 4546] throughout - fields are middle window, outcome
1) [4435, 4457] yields -0.39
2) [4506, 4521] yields -0.69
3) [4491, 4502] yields -0.21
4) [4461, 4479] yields -0.34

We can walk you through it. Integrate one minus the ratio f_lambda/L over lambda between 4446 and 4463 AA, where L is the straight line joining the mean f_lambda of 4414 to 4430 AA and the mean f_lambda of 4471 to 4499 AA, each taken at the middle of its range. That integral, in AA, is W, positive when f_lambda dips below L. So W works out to 0.4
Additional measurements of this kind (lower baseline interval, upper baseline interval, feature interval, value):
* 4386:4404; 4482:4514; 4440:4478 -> 0.0 AA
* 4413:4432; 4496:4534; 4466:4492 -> -0.1 AA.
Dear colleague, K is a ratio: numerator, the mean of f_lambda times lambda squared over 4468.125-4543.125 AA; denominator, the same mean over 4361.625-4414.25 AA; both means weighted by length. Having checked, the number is 1.10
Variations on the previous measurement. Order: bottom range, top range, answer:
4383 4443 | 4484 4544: 1.09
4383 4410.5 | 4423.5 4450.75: 1.08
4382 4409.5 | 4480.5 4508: 1.11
